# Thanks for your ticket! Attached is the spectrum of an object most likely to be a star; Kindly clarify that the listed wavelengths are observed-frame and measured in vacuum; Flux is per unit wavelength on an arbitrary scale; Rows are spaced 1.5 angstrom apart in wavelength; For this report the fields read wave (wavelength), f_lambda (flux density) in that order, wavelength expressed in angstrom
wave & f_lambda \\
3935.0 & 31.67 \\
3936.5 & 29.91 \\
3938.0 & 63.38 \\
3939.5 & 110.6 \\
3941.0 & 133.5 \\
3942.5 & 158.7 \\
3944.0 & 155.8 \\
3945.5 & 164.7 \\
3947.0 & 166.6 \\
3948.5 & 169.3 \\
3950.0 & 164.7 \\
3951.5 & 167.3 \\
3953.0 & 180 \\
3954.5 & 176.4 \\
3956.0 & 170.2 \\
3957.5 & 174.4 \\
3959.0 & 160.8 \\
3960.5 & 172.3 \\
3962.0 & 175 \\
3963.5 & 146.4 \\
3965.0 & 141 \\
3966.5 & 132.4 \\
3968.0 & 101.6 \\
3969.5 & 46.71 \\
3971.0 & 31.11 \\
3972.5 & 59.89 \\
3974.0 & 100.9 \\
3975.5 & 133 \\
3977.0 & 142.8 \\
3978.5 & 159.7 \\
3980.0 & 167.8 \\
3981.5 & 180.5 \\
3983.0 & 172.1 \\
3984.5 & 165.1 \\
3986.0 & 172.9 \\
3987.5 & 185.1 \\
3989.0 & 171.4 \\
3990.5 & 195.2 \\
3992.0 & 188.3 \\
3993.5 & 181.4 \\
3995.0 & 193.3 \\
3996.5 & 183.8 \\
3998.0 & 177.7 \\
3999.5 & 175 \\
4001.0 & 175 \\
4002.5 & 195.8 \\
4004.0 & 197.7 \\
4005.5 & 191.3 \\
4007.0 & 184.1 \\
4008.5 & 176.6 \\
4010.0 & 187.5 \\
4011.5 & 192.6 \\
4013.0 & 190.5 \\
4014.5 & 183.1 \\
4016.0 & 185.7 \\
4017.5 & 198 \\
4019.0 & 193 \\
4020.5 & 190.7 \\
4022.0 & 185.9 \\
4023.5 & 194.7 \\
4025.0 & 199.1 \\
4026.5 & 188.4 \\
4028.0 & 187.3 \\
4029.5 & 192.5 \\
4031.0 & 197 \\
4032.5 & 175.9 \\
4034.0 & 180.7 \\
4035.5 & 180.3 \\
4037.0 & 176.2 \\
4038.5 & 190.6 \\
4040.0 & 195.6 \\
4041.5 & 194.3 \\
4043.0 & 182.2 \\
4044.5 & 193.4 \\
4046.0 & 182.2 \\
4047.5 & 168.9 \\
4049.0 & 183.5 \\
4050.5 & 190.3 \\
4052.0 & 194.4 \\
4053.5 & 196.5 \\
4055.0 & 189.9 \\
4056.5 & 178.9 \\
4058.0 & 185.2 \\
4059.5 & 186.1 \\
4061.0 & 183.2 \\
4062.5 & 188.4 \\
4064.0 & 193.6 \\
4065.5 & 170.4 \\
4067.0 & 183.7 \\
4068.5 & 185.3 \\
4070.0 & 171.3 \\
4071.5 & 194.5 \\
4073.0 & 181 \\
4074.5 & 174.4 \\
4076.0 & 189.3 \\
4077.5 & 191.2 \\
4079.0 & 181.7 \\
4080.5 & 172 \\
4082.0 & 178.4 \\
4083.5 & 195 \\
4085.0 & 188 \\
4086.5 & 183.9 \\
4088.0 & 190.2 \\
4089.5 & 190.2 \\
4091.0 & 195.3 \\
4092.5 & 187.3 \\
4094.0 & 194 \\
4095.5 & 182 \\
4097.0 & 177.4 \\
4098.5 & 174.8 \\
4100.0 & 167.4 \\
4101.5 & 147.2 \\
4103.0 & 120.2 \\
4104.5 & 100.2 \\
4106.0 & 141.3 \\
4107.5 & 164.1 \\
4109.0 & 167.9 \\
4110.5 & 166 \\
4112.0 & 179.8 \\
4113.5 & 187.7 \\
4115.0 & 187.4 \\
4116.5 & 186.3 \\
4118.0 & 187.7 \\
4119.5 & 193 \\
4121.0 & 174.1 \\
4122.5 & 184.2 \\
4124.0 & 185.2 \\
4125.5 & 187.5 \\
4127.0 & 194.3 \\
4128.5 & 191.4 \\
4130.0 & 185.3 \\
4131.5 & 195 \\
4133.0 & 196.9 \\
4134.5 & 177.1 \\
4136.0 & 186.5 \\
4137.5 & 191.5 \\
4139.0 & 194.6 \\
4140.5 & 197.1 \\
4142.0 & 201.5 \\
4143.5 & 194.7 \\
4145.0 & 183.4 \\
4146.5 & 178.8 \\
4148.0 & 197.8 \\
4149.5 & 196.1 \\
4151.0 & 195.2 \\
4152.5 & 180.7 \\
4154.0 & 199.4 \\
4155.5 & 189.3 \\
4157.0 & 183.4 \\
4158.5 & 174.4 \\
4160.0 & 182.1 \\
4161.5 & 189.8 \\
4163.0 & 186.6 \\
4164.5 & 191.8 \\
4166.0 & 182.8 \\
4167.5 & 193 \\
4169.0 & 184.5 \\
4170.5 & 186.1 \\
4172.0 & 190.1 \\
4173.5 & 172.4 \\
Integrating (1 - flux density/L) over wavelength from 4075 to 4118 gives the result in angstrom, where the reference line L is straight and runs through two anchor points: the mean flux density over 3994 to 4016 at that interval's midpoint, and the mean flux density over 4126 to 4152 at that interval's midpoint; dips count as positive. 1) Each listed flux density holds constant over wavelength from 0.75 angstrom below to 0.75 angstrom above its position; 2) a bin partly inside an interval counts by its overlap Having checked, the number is 3.4 angstrom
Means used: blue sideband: 186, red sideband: 191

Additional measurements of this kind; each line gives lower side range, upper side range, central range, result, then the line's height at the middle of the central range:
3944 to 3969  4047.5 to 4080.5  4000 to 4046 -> -3.6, 175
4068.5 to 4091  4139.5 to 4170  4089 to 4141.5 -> 2.4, 187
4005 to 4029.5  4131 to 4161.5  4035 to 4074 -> 0.8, 189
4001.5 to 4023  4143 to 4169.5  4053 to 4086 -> 0.8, 189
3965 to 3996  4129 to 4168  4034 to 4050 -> -2.4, 161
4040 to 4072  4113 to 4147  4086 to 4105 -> 1.7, 187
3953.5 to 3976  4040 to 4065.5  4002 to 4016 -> -2.7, 158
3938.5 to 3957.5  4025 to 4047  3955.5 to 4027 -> 3.1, 173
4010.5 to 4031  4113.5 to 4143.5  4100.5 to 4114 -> 2.7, 190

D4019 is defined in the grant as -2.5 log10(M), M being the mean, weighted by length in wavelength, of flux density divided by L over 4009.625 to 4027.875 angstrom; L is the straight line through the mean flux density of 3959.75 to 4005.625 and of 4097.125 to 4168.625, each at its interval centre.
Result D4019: -0.18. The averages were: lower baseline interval 155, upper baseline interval 181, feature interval 191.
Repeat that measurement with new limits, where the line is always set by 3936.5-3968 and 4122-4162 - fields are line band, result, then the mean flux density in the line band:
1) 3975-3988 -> -0.06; 165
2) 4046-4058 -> -0.09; 186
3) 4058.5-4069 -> -0.07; 184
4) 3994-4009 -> -0.16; 185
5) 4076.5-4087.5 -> -0.05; 185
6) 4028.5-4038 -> -0.11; 184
